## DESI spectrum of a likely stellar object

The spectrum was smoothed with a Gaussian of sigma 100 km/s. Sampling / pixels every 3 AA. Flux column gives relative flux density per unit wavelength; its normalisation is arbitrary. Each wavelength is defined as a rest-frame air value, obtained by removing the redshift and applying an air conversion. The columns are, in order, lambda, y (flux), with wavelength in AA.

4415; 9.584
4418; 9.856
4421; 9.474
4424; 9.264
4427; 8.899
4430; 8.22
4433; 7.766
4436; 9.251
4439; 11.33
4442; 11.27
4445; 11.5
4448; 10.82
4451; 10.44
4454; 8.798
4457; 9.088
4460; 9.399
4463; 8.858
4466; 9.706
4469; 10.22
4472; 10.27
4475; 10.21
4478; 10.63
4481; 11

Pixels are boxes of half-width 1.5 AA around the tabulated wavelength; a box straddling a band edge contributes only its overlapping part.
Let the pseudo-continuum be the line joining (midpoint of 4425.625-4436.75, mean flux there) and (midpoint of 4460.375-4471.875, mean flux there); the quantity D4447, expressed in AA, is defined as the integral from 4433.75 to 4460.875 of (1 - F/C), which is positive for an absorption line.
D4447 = -3.48 AA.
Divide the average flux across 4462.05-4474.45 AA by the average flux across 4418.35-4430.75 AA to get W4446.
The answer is 1.08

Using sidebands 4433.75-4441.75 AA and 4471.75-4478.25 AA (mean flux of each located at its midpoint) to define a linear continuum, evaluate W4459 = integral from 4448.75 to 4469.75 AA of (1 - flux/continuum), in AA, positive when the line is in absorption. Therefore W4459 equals 1.6 AA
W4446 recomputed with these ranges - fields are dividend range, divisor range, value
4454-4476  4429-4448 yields 0.96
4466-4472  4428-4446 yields 1.03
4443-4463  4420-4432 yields 1.12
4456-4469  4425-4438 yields 1.08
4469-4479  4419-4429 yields 1.12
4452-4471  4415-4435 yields 1.05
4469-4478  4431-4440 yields 1.11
